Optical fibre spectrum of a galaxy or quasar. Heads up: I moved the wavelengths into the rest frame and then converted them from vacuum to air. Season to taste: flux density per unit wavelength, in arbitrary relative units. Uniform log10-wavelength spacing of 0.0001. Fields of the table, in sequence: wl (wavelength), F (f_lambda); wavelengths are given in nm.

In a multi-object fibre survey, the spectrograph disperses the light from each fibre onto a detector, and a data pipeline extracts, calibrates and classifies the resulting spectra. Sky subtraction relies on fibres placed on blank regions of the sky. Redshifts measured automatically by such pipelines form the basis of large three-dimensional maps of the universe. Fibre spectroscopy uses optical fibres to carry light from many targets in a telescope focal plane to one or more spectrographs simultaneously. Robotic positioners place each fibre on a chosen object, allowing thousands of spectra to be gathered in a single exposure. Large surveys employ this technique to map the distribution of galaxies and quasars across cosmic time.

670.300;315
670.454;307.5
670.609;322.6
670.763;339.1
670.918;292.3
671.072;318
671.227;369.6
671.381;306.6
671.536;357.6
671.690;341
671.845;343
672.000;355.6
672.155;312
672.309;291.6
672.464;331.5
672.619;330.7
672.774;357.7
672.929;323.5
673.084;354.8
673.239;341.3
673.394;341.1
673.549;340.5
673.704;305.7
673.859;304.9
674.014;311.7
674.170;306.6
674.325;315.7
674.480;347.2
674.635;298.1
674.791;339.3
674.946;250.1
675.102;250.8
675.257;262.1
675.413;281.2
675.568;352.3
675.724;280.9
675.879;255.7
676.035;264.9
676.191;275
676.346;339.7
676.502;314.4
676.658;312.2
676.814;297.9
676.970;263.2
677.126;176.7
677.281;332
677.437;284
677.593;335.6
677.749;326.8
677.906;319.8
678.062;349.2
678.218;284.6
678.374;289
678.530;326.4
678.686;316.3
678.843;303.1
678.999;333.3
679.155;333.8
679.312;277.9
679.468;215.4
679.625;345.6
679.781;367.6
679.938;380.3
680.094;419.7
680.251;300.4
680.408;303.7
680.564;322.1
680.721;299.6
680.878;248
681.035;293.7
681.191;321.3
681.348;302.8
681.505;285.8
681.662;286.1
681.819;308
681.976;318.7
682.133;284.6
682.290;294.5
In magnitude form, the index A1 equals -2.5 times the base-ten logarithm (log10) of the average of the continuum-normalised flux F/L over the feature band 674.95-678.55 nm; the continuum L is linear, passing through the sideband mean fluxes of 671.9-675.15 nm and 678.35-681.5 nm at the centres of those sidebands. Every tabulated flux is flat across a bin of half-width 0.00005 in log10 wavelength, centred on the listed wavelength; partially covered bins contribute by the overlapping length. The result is 0.087 mag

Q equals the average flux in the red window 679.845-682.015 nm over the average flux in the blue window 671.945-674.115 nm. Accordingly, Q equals 0.96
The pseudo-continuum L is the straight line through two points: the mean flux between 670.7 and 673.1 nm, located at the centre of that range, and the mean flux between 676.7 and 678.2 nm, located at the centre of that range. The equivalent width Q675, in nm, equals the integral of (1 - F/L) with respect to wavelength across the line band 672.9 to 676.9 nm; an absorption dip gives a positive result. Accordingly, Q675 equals 0.10 nm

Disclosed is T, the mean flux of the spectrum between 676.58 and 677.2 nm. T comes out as 263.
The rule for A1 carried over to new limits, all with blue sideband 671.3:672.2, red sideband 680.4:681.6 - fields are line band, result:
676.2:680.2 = -0.02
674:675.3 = 0.09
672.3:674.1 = 0.01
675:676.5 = 0.12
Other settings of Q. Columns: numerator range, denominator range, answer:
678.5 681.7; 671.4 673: 0.94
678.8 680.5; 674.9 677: 1.14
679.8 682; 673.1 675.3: 1.01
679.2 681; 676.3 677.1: 1.07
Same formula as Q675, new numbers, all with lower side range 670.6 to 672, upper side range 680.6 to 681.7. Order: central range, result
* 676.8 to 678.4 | 0.06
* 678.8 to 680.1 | -0.12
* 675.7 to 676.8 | 0.07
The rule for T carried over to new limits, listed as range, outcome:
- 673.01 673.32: 348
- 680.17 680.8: 307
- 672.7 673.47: 344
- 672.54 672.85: 344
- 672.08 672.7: 317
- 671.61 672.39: 329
